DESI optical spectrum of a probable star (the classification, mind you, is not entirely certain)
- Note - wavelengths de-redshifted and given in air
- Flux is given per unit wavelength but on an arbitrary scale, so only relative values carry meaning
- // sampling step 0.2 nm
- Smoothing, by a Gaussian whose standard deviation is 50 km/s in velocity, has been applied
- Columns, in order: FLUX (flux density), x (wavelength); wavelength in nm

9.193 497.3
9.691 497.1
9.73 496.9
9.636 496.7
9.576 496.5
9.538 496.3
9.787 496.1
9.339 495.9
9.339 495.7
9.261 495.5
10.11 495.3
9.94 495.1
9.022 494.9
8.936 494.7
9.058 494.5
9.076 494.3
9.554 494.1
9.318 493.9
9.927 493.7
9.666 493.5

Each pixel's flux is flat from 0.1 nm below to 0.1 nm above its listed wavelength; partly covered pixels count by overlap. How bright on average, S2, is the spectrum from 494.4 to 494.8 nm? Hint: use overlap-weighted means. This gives 9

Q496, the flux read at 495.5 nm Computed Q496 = 9.261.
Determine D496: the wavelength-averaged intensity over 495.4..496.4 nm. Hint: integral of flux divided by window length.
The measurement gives 9.45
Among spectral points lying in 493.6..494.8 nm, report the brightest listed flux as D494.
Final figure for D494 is 9.927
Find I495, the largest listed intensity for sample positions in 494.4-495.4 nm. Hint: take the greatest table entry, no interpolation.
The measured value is 10.11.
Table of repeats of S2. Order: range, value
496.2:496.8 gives 9.58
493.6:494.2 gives 9.6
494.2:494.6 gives 9.07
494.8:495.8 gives 9.53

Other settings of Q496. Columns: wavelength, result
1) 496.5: 9.576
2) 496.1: 9.787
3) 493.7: 9.927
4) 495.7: 9.339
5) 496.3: 9.538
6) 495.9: 9.339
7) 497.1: 9.691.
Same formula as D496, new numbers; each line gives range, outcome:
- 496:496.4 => 9.66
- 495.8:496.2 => 9.56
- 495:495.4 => 10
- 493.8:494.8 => 9.19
